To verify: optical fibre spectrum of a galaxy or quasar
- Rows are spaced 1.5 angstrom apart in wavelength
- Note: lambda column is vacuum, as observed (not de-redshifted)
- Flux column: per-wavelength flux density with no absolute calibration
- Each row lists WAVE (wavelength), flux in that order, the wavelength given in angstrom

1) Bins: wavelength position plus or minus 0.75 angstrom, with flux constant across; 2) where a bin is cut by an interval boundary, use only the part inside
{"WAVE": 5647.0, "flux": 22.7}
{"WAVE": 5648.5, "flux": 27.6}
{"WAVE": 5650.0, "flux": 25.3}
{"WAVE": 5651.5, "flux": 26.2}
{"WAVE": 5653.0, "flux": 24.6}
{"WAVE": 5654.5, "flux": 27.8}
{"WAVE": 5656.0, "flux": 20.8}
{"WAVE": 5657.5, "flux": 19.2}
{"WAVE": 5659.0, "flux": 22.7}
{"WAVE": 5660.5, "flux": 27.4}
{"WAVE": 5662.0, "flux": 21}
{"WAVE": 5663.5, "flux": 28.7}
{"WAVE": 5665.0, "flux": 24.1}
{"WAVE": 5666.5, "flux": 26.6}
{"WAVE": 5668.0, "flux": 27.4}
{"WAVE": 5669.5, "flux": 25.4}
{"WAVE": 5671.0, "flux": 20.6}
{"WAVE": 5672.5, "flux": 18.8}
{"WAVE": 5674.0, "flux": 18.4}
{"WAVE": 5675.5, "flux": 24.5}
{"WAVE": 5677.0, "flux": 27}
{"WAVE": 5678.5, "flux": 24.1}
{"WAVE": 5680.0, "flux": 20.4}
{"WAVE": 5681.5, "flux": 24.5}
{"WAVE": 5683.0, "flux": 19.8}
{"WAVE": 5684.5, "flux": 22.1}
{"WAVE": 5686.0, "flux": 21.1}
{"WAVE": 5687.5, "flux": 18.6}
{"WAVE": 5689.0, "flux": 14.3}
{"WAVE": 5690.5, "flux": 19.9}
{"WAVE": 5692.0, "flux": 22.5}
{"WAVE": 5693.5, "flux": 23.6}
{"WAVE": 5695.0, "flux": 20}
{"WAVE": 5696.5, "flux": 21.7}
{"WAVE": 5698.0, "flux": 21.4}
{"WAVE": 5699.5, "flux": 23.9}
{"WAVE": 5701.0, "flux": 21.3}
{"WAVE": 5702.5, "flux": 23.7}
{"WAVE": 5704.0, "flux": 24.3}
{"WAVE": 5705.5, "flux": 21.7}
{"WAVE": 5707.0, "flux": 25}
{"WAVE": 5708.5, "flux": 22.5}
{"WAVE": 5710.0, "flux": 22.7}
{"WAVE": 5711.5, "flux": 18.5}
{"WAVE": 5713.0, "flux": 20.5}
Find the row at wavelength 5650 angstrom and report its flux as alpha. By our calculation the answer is 25.3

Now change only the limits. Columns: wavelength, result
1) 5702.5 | 23.7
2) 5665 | 24.1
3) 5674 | 18.4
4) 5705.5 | 21.7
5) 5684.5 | 22.1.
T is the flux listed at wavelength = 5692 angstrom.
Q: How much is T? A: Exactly 22.5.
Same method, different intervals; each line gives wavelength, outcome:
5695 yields 20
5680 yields 20.4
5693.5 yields 23.6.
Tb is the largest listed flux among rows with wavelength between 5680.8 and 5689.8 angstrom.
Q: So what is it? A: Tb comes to 24.5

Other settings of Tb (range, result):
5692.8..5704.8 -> 24.3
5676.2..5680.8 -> 27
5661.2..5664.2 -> 28.7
